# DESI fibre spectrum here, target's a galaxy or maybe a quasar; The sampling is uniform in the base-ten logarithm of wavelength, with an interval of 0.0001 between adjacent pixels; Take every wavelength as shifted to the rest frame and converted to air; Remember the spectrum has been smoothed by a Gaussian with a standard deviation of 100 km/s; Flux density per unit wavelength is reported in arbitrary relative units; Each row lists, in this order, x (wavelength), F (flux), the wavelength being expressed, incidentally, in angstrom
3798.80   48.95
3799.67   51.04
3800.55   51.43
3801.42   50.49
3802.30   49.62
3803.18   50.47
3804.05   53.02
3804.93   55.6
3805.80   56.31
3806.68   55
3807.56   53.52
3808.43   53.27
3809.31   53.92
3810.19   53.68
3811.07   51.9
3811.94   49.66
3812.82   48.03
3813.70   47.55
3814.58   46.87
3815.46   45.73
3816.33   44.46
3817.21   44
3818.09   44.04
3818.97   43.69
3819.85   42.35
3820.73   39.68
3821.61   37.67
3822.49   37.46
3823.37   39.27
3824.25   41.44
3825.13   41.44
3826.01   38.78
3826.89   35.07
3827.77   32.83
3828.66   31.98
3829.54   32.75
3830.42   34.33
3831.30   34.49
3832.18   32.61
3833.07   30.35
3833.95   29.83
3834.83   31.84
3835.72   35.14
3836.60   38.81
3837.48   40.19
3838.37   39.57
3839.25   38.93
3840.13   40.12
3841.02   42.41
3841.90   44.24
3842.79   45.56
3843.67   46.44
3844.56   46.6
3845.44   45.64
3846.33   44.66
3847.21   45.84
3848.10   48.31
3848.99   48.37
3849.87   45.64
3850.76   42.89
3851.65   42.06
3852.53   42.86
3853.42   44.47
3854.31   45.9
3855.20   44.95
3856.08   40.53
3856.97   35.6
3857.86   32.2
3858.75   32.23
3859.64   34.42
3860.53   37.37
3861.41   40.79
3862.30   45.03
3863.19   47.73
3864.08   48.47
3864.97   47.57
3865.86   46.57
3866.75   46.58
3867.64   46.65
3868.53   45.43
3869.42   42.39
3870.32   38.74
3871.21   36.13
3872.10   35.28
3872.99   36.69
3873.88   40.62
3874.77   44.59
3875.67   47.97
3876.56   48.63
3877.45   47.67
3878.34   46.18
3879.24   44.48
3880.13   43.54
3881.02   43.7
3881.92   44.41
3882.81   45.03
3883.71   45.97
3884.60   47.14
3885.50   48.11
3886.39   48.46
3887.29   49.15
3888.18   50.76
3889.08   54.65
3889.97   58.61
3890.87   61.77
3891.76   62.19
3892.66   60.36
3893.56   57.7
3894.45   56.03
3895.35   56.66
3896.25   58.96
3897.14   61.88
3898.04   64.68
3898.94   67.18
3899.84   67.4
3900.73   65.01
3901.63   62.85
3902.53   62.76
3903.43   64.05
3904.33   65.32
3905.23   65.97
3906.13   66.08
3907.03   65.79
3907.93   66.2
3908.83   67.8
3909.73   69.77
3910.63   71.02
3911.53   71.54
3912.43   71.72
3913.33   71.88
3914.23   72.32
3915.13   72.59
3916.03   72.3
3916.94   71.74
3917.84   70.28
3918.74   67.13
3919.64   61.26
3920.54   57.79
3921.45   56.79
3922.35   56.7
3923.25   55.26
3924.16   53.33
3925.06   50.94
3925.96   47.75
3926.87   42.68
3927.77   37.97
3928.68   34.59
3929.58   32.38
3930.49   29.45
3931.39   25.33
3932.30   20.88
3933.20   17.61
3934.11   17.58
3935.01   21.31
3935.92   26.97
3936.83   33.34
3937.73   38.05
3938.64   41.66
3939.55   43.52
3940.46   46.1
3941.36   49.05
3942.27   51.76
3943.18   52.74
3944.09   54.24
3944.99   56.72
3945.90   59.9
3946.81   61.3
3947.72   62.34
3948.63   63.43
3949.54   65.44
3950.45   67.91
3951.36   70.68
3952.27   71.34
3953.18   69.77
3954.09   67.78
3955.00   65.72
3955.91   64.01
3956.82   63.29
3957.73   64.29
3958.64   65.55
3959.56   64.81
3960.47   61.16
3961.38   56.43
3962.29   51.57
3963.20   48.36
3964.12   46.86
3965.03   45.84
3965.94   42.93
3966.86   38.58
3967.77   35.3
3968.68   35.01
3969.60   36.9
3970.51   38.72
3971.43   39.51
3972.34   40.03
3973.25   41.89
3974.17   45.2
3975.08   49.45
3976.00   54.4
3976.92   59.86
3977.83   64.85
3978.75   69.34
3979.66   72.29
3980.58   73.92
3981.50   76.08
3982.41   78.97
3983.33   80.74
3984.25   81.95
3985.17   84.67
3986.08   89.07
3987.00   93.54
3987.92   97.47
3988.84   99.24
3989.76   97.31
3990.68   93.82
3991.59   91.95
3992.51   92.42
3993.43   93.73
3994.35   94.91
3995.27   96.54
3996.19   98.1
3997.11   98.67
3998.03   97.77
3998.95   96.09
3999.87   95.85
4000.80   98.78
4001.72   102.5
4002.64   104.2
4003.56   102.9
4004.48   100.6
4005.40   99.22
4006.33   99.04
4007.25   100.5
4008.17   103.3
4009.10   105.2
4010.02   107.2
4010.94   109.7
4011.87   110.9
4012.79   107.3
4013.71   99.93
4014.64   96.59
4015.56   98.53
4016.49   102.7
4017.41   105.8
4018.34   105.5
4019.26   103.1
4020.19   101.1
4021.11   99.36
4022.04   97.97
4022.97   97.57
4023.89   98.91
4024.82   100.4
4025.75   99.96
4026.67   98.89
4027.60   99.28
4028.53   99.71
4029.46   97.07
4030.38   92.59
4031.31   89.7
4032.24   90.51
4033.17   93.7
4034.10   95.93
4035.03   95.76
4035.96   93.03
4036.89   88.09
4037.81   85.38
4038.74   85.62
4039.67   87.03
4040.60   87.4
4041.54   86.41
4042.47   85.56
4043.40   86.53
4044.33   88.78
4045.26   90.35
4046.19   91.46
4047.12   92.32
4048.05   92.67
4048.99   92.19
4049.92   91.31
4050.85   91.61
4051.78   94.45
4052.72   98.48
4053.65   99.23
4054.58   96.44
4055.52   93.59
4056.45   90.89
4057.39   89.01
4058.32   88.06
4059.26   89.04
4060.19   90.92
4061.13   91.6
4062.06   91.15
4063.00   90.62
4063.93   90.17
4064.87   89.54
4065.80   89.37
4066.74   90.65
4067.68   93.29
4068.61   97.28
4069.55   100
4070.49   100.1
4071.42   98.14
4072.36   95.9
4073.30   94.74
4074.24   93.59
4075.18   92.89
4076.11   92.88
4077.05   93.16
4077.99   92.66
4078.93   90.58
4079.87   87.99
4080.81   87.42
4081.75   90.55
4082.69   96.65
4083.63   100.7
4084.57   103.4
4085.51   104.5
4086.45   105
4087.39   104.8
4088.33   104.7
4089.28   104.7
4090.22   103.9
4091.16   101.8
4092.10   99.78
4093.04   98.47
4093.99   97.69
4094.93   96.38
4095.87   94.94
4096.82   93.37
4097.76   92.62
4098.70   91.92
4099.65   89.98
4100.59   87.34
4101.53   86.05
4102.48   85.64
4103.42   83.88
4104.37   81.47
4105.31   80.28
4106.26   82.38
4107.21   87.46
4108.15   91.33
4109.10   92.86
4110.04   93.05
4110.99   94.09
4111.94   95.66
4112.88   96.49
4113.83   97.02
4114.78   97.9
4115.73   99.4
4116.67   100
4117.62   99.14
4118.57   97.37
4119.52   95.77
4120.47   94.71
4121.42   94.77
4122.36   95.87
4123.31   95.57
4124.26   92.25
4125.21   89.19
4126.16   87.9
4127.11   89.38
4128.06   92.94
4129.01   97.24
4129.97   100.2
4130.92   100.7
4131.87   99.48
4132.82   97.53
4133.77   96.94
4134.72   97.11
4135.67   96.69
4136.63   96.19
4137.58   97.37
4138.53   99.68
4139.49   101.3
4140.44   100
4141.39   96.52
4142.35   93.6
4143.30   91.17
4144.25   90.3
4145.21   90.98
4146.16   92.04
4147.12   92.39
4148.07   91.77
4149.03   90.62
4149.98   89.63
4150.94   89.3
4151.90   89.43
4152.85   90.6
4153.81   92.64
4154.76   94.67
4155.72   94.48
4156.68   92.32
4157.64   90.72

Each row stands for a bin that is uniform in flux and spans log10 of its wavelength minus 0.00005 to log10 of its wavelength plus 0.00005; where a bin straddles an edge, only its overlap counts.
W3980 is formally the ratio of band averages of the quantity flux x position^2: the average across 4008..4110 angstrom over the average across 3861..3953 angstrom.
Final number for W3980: 1.95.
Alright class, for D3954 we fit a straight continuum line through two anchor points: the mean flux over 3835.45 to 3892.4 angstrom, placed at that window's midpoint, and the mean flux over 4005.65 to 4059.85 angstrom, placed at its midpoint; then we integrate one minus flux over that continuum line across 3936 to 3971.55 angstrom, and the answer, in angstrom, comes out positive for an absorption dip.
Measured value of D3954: 9.0 angstrom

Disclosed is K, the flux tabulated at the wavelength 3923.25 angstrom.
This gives 55.26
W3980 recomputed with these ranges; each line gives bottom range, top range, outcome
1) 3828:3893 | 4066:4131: 2.46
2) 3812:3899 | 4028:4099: 2.36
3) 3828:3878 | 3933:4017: 1.85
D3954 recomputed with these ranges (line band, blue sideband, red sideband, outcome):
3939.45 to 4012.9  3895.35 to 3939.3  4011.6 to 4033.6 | 6.7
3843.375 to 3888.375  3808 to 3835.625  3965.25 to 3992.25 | 3.7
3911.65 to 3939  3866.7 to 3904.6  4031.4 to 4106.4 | 5.5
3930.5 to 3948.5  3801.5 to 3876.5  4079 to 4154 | 6.0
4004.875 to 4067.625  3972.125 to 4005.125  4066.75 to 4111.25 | -4.6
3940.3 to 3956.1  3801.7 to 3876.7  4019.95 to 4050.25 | 2.1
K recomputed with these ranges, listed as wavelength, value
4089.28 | 104.7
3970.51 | 38.72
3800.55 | 51.43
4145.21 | 90.98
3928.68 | 34.59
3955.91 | 64.01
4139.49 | 101.3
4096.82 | 93.37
